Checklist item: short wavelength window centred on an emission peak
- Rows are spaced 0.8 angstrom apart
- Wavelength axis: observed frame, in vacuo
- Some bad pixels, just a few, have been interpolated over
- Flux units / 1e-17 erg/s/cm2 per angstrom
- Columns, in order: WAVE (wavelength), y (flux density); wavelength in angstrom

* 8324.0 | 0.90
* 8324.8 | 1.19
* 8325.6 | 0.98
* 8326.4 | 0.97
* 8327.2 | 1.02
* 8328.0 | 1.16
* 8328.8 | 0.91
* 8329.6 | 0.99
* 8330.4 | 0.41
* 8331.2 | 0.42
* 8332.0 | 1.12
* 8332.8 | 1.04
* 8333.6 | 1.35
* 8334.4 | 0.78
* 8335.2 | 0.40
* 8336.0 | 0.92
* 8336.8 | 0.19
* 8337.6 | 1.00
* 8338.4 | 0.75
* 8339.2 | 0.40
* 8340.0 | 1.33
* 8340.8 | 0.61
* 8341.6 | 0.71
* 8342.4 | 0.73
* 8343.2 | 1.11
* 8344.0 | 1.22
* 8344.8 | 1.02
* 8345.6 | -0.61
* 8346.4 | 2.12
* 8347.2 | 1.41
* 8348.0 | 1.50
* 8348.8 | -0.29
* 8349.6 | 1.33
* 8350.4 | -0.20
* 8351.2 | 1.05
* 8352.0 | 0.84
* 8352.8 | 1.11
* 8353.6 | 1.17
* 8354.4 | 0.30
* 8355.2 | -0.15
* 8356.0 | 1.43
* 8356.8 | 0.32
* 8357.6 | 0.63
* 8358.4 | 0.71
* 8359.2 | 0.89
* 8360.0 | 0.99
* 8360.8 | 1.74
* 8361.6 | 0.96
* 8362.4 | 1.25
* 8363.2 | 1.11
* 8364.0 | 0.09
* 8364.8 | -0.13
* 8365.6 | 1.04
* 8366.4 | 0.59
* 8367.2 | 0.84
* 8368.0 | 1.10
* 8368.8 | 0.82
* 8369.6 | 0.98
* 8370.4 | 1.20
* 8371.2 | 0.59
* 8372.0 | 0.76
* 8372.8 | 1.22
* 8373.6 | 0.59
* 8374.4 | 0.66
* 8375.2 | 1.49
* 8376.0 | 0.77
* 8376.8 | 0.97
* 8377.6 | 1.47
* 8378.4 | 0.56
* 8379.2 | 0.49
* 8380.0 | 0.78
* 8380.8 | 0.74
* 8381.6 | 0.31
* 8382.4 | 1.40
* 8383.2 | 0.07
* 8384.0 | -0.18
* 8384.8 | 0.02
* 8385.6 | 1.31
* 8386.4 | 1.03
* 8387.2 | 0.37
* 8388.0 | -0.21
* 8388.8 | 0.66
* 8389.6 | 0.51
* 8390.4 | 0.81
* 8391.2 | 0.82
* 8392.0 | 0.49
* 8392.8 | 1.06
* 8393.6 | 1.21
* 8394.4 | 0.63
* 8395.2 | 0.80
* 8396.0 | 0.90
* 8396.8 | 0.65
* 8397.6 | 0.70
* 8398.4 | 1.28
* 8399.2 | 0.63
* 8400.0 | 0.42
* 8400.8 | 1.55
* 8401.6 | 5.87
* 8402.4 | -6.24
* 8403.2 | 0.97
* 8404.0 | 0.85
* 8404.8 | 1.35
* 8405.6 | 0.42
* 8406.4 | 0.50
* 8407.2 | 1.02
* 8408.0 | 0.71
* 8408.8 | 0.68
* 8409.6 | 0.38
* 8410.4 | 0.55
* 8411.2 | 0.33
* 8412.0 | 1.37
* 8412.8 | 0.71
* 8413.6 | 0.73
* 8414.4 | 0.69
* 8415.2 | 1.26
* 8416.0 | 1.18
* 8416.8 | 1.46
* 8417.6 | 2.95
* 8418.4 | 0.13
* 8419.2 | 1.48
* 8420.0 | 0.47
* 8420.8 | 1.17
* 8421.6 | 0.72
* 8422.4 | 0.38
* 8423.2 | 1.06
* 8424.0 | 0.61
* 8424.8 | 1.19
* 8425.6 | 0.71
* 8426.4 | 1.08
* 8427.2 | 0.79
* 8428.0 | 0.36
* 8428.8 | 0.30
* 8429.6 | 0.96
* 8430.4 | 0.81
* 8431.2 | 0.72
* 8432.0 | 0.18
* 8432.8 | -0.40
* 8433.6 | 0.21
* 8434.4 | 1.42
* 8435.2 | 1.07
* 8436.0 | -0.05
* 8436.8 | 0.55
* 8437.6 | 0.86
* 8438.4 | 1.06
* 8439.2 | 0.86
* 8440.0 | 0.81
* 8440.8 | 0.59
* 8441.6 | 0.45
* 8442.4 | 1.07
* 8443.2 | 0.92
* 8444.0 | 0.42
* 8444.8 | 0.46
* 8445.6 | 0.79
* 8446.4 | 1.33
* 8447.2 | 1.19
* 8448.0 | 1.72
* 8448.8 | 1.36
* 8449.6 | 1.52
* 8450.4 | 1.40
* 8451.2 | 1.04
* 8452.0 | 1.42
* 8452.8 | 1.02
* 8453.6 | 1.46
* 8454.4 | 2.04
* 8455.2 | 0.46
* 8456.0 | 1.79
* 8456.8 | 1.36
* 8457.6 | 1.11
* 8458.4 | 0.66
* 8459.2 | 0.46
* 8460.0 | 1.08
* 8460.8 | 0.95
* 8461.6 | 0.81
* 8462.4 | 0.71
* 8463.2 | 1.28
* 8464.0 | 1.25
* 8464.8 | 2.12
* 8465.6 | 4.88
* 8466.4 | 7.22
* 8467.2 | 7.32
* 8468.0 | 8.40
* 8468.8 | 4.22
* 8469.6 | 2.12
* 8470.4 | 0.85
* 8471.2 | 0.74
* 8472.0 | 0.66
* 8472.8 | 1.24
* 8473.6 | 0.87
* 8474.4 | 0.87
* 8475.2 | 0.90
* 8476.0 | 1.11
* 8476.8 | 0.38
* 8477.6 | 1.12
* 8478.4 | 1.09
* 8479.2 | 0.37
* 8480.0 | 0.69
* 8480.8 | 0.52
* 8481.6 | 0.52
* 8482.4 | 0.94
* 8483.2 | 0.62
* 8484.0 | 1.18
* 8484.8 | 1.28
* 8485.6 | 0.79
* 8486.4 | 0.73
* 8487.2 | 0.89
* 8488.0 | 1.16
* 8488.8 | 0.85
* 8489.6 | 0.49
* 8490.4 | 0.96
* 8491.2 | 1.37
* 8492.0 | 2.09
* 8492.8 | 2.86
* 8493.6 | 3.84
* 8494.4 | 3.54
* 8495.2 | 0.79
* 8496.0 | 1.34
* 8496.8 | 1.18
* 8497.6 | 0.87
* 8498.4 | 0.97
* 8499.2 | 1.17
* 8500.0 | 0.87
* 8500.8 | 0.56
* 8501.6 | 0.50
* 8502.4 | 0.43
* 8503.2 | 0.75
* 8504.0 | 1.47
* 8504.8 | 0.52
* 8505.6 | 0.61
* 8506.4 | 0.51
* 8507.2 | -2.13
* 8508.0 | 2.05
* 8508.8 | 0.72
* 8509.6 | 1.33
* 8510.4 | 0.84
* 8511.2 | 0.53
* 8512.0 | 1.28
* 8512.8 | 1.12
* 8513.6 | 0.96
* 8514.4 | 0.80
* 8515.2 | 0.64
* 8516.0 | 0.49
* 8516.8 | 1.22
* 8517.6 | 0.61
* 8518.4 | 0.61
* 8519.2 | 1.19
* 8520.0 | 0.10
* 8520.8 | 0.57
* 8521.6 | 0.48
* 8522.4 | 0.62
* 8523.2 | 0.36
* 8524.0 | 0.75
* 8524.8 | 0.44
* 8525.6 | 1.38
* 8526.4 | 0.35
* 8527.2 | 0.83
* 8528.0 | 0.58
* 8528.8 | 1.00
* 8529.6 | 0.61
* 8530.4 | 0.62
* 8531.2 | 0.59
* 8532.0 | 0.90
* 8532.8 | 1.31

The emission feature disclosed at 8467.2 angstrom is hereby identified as H-alpha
